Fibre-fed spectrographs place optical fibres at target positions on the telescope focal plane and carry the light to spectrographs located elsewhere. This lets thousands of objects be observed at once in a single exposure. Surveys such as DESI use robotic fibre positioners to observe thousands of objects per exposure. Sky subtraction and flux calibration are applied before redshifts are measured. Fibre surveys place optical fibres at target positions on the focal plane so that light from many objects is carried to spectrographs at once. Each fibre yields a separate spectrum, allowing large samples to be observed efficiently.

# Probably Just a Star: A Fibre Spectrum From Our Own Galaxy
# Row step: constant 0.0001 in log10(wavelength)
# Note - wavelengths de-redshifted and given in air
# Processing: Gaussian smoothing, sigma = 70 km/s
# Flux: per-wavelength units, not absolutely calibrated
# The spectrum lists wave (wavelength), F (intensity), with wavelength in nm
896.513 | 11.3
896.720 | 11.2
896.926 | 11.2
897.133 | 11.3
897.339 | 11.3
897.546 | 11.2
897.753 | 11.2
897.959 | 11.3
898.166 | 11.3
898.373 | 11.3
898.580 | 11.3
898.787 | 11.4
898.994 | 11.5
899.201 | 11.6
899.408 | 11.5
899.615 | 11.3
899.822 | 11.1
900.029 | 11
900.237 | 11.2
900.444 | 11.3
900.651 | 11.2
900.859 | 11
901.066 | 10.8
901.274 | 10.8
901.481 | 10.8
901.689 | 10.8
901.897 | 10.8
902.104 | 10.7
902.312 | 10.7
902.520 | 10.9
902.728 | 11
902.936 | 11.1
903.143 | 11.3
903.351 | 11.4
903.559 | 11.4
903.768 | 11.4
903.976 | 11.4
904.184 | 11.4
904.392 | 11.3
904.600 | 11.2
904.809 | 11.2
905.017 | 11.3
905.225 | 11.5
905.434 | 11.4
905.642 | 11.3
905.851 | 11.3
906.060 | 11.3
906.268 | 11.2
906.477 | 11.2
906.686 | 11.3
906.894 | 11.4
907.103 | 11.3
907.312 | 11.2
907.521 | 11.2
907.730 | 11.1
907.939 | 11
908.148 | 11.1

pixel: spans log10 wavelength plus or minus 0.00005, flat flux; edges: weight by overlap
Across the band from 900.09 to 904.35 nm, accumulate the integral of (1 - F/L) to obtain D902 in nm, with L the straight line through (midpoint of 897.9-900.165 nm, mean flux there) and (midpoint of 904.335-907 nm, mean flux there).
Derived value 0.090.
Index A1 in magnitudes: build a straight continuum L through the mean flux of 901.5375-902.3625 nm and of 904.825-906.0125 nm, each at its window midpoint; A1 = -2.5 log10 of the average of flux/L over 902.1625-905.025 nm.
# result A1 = -0.02 mag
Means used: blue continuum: 10.8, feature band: 11.2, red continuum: 11.3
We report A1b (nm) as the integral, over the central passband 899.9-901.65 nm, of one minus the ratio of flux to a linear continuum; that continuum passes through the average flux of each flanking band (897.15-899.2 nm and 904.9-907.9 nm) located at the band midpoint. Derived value 0.05 nm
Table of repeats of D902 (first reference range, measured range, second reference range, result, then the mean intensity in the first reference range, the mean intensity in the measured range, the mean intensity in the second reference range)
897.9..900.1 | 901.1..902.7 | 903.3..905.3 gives 0.08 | 11.3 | 10.8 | 11.3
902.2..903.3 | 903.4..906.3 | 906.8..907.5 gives -0.05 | 11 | 11.3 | 11.3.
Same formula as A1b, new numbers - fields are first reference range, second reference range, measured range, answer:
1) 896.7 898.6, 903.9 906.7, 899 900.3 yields 0.00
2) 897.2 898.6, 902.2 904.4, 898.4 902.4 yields 0.05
